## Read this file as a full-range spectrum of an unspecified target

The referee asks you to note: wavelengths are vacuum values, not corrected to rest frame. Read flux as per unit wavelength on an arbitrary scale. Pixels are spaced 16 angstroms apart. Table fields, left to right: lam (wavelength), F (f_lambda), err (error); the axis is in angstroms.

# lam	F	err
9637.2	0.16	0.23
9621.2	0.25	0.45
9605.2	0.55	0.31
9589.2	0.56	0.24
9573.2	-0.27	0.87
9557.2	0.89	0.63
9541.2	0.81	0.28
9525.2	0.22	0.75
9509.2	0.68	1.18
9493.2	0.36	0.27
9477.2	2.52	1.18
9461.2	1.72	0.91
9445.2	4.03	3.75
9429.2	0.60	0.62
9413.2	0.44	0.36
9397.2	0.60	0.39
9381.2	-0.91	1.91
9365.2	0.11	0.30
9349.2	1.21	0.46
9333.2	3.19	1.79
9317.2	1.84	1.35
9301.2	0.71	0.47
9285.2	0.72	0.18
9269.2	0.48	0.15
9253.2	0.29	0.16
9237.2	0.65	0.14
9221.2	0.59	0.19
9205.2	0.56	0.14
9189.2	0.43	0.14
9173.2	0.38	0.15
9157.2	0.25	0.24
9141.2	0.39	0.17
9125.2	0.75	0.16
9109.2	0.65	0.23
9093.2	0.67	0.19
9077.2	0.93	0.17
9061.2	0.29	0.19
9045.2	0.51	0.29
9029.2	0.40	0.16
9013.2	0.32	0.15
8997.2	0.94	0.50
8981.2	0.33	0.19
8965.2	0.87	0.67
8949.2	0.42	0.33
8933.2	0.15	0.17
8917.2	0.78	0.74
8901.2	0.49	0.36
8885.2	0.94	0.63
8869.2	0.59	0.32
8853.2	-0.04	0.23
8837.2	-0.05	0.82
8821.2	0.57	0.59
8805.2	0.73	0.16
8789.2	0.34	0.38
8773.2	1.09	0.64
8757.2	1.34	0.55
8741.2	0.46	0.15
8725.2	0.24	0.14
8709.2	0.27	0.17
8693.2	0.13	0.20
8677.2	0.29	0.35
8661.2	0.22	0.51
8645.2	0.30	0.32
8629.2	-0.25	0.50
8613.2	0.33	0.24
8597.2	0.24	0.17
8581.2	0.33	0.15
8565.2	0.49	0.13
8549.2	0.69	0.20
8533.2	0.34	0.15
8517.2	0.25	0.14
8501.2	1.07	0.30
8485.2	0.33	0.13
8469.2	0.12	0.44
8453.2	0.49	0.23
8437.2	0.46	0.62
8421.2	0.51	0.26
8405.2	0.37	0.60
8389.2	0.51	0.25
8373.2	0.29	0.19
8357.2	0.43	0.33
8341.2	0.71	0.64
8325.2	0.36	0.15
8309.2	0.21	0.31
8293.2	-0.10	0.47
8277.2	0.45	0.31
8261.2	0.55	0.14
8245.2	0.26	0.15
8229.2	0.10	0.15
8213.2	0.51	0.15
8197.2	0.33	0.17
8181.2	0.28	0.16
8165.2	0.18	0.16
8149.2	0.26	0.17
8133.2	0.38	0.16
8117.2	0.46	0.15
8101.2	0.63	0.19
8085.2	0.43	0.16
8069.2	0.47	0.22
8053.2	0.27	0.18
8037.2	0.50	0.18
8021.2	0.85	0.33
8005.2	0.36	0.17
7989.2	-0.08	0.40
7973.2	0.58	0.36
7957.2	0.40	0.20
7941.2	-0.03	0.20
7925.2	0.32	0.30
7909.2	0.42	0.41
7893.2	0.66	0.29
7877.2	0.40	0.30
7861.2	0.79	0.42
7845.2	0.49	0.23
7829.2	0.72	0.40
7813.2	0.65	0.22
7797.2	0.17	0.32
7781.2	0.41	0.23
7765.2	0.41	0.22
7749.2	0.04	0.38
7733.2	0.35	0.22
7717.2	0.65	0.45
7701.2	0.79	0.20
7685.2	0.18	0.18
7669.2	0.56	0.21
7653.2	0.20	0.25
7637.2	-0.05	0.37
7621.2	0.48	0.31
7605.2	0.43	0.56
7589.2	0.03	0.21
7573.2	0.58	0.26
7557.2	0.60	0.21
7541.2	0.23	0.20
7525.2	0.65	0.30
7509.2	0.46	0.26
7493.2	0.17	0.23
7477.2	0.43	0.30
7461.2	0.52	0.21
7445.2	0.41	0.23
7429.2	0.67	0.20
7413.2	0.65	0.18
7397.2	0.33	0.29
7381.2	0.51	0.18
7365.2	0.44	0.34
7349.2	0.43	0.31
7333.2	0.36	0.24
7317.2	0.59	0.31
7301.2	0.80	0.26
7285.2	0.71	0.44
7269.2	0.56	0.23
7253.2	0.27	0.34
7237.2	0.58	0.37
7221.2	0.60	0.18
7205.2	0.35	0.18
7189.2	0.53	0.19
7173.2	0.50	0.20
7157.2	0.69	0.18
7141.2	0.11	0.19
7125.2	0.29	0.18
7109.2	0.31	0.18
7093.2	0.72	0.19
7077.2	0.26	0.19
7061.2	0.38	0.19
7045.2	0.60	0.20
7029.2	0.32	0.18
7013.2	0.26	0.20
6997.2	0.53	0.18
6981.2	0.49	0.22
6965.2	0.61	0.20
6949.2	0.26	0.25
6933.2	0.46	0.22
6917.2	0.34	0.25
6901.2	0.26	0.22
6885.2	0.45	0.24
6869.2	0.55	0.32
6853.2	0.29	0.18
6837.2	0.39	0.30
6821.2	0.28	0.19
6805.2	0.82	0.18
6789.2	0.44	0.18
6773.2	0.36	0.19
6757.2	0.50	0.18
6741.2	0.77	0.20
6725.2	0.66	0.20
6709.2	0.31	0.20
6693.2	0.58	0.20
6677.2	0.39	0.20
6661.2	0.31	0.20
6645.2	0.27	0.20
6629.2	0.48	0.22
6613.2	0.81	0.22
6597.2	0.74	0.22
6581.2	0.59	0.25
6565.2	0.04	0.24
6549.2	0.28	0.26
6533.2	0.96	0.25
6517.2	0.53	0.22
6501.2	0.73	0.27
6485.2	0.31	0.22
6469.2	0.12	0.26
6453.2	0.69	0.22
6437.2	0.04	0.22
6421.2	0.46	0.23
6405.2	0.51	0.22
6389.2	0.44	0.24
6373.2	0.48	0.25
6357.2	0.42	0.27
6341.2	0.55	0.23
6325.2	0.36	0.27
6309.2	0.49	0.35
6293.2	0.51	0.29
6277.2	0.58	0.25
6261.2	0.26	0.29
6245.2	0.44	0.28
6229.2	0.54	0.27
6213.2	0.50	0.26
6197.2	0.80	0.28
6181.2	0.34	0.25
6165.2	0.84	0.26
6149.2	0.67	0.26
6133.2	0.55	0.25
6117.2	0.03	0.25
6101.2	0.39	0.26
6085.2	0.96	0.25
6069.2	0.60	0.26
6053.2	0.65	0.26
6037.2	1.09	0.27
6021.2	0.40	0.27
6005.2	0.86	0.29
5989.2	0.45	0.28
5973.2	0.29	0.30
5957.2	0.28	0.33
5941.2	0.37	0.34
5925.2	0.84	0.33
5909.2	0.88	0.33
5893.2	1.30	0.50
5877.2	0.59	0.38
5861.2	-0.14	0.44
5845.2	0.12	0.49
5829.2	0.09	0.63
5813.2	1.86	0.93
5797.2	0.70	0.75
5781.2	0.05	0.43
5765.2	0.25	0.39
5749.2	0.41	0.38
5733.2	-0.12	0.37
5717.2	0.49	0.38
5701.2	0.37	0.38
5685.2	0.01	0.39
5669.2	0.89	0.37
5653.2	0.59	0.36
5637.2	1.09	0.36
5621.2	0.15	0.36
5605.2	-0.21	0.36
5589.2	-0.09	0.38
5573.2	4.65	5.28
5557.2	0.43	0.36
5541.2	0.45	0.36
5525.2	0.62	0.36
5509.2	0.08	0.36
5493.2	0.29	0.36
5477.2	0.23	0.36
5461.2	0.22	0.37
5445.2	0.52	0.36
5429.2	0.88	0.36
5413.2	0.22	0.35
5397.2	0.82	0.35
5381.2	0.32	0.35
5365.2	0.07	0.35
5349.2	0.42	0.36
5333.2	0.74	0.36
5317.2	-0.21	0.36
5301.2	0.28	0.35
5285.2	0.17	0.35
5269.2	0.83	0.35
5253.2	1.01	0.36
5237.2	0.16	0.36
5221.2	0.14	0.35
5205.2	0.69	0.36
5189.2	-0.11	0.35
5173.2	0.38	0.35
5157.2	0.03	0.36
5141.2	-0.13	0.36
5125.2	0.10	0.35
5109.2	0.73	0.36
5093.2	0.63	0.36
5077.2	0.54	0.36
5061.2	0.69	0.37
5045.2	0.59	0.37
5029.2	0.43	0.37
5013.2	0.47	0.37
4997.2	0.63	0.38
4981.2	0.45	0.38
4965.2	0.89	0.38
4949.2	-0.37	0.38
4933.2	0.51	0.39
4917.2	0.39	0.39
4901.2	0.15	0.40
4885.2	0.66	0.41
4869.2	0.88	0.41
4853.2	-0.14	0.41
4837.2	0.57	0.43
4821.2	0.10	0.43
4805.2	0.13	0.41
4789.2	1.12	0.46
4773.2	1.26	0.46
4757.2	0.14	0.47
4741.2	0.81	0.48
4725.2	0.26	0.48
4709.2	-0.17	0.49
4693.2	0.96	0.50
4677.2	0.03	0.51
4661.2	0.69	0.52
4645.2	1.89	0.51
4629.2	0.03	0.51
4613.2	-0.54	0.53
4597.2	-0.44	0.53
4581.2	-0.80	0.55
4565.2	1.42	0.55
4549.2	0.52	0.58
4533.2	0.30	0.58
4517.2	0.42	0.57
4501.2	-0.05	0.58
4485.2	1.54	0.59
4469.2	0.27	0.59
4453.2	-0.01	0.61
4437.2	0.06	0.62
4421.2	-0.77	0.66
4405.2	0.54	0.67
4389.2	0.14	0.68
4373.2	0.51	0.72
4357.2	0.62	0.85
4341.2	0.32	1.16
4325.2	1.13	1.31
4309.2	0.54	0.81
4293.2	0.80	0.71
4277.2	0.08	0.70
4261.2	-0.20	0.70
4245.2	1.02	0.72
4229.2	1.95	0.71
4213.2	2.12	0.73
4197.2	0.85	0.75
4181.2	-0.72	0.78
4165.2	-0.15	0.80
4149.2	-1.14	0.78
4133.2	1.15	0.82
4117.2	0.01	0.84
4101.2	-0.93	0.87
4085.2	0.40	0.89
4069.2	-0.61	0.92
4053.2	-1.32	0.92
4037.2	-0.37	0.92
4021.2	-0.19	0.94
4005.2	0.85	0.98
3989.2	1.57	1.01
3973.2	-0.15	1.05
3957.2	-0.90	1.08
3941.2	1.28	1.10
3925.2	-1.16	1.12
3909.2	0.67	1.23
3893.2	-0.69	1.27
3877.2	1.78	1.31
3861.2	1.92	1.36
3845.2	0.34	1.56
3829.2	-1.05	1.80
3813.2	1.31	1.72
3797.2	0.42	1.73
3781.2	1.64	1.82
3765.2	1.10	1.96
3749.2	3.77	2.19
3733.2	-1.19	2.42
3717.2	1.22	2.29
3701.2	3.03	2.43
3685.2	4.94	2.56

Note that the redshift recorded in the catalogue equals 1.352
